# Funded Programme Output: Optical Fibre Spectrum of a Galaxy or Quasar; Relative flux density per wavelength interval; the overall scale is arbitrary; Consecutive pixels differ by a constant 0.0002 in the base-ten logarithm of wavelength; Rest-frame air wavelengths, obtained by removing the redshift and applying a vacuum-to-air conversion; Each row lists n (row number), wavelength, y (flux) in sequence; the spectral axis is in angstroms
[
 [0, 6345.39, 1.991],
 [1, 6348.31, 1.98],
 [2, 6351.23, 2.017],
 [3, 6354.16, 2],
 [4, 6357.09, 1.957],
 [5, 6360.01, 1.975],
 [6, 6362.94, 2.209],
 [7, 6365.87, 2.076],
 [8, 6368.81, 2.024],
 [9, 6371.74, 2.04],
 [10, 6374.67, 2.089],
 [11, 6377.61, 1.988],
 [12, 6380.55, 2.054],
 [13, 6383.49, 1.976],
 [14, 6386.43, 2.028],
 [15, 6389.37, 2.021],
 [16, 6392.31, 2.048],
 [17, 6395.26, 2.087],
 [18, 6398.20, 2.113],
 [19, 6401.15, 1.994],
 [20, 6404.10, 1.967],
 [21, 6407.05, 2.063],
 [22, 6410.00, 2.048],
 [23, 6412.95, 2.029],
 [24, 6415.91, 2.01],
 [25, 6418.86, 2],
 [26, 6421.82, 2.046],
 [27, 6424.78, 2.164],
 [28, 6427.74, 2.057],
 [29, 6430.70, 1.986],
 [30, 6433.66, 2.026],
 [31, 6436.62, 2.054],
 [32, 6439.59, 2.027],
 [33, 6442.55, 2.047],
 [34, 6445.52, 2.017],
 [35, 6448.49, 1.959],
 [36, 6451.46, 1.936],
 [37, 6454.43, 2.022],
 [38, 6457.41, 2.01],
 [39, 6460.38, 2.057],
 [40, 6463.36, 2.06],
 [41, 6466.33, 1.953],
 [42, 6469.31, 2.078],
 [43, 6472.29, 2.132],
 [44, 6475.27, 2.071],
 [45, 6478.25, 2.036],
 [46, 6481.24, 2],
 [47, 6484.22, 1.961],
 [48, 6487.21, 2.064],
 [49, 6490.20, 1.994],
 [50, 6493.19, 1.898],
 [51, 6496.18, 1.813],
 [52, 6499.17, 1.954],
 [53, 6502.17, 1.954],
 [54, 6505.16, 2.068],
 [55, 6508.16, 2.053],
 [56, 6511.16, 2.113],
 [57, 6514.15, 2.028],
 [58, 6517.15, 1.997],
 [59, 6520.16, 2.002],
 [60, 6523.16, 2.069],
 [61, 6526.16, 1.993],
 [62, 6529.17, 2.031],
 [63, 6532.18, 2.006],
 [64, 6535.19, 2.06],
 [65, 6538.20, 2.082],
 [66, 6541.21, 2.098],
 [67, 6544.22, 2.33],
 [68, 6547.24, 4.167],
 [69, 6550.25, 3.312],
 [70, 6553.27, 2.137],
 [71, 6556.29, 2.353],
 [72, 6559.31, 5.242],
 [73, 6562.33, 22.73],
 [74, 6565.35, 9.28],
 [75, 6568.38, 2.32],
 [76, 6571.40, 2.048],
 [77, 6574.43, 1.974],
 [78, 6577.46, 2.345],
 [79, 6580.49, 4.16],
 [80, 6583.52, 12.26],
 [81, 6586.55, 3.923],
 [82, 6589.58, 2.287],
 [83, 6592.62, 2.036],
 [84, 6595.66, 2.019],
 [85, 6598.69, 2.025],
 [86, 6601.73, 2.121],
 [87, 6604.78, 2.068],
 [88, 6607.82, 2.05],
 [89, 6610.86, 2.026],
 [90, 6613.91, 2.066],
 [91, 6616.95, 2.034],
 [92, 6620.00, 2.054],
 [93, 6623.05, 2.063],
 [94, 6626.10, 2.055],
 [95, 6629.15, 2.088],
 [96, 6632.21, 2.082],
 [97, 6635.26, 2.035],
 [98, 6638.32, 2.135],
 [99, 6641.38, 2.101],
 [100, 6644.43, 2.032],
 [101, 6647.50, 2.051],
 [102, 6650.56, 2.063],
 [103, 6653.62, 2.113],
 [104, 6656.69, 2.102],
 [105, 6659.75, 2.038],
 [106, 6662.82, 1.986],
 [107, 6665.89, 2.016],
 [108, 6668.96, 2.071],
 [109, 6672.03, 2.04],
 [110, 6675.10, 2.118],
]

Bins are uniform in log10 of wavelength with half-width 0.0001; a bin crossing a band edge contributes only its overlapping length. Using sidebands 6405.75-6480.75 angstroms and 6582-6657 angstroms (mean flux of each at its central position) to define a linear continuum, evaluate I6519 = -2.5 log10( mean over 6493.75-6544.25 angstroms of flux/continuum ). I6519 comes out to 0.12 mag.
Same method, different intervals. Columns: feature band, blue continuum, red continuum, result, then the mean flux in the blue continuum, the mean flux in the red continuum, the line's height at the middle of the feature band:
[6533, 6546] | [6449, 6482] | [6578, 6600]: 0.432 mag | 2.03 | 4.04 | 3.24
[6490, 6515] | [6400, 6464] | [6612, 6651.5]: 0.030 mag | 2.03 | 2.07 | 2.04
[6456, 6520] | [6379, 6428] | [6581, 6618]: 0.235 mag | 2.04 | 3.12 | 2.5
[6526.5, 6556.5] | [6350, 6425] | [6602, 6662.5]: -0.188 mag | 2.04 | 2.07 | 2.05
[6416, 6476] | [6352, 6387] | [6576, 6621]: 0.165 mag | 2.03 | 3.04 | 2.37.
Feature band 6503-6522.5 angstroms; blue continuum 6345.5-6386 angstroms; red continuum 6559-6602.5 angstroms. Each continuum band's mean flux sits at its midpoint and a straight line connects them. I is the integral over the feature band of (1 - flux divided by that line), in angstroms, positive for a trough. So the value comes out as 10.0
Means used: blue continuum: 2.03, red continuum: 5.16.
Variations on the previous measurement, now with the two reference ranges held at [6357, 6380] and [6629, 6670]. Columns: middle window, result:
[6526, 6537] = 0.2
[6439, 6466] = 0.6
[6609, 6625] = 0.1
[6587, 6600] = -1.1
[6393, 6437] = 0.2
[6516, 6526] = 0.2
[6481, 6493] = 0.4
